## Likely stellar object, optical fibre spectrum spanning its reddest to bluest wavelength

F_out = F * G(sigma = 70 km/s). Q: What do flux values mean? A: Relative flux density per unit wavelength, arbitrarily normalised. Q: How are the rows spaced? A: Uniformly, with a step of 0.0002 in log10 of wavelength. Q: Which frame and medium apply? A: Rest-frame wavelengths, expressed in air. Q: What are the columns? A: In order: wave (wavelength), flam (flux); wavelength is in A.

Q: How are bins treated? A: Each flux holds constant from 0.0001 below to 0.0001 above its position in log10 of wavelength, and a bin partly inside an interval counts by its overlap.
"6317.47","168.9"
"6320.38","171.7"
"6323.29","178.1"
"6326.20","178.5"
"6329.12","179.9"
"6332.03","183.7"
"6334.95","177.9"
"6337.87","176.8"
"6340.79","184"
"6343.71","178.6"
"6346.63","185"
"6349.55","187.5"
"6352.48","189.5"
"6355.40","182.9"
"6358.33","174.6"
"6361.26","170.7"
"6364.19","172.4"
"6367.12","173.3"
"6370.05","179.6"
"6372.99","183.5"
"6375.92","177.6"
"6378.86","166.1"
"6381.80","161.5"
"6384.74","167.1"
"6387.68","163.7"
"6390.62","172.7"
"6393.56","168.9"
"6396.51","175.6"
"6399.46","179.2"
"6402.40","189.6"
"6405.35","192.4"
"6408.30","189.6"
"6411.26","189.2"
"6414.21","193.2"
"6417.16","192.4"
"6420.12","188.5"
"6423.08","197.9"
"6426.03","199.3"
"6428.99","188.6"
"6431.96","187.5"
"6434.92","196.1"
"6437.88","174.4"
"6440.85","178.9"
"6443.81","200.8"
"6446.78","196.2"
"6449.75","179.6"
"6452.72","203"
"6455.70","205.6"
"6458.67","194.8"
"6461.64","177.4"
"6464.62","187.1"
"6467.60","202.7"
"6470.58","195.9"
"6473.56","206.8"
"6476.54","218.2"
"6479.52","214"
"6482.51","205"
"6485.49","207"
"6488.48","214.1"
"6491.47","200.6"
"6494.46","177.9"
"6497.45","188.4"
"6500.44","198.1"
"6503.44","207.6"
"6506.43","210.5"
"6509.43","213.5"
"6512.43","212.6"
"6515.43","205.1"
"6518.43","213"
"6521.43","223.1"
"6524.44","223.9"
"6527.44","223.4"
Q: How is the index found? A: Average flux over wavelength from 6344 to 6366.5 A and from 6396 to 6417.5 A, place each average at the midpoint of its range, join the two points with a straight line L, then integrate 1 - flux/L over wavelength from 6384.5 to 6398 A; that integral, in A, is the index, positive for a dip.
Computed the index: 1.1 A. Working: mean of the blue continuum 180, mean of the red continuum 188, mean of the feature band 170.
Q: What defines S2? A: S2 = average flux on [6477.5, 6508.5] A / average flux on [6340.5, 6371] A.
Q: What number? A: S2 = 1.1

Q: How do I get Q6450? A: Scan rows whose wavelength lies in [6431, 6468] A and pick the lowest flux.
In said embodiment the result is 174.4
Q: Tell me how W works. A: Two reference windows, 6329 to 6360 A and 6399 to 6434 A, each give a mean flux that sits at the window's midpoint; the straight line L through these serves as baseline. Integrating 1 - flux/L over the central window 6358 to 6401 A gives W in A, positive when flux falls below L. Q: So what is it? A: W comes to 3.2 A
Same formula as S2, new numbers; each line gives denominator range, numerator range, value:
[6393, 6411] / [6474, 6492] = 1.14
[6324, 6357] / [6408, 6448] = 1.05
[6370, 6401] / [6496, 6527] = 1.22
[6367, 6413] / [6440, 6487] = 1.12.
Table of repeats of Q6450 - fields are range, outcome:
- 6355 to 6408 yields 161.5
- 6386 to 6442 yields 163.7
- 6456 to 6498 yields 177.4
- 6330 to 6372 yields 170.7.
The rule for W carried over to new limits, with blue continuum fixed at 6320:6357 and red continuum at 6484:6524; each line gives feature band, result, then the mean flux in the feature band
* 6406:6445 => 0.8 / 190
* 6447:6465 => 0.6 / 192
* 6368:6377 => 0.3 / 180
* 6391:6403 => 0.8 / 177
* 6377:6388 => 1.3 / 165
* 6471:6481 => -0.5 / 211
